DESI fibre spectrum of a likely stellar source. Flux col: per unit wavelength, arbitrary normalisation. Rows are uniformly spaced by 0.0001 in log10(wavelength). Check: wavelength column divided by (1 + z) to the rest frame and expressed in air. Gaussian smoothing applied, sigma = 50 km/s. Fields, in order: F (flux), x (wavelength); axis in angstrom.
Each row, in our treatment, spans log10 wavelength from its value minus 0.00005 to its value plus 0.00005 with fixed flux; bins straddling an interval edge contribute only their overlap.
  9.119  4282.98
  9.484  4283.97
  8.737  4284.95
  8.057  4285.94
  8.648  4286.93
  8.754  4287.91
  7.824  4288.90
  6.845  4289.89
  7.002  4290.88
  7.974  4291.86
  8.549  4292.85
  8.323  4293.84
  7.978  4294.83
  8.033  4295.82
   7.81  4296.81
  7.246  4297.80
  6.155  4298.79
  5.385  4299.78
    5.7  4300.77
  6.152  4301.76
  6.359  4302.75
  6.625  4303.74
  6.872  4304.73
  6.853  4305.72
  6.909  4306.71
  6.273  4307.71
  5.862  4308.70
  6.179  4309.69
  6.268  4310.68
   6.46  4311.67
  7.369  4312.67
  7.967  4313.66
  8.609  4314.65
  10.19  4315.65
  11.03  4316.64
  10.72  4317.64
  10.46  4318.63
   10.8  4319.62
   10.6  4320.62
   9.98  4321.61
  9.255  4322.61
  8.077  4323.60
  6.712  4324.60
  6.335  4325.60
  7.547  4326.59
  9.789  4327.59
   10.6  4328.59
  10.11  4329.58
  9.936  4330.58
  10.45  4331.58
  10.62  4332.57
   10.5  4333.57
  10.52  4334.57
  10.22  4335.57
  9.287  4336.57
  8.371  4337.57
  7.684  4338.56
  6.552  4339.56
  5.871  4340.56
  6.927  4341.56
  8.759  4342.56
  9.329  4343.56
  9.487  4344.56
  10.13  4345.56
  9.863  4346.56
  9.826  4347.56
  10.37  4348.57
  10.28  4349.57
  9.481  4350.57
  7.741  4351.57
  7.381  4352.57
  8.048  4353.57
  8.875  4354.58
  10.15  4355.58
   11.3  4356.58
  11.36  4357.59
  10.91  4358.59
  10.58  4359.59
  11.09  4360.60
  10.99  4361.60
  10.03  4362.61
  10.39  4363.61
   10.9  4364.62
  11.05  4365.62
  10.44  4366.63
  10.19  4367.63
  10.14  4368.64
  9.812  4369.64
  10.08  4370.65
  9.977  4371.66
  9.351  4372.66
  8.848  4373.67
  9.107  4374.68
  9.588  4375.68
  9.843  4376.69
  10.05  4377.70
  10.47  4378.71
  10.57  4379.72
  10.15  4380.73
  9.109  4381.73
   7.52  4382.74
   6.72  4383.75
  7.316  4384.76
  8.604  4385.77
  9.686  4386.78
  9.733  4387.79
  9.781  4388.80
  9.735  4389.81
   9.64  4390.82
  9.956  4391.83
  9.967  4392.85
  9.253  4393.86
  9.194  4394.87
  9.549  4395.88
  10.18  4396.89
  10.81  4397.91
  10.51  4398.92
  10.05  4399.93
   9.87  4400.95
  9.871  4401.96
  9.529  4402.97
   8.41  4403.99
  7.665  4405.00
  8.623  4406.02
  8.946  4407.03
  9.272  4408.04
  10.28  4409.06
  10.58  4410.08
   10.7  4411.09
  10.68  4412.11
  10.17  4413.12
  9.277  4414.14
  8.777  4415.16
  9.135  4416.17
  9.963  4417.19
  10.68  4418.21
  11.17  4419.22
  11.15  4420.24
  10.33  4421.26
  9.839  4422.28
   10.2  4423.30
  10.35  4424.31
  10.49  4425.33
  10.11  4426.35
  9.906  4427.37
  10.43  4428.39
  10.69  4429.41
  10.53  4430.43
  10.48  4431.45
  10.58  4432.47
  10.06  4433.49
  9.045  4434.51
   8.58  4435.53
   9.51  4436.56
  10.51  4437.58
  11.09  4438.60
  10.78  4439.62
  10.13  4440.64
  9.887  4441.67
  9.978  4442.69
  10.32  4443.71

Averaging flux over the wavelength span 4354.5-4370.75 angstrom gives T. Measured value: 10.5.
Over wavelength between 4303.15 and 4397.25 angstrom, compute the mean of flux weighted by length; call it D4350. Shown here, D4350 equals 9.19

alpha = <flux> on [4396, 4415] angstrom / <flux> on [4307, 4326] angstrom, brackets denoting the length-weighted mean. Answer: 1.16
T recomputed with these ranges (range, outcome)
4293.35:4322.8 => 7.8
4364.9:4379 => 9.93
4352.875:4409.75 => 9.71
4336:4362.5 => 9.27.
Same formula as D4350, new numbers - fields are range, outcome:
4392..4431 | 9.93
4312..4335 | 9.46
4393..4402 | 9.93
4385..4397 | 9.54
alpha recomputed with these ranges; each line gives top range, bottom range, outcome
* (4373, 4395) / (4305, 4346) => 1.07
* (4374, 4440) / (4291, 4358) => 1.15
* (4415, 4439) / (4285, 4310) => 1.42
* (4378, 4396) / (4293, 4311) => 1.37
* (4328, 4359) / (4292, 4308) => 1.34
